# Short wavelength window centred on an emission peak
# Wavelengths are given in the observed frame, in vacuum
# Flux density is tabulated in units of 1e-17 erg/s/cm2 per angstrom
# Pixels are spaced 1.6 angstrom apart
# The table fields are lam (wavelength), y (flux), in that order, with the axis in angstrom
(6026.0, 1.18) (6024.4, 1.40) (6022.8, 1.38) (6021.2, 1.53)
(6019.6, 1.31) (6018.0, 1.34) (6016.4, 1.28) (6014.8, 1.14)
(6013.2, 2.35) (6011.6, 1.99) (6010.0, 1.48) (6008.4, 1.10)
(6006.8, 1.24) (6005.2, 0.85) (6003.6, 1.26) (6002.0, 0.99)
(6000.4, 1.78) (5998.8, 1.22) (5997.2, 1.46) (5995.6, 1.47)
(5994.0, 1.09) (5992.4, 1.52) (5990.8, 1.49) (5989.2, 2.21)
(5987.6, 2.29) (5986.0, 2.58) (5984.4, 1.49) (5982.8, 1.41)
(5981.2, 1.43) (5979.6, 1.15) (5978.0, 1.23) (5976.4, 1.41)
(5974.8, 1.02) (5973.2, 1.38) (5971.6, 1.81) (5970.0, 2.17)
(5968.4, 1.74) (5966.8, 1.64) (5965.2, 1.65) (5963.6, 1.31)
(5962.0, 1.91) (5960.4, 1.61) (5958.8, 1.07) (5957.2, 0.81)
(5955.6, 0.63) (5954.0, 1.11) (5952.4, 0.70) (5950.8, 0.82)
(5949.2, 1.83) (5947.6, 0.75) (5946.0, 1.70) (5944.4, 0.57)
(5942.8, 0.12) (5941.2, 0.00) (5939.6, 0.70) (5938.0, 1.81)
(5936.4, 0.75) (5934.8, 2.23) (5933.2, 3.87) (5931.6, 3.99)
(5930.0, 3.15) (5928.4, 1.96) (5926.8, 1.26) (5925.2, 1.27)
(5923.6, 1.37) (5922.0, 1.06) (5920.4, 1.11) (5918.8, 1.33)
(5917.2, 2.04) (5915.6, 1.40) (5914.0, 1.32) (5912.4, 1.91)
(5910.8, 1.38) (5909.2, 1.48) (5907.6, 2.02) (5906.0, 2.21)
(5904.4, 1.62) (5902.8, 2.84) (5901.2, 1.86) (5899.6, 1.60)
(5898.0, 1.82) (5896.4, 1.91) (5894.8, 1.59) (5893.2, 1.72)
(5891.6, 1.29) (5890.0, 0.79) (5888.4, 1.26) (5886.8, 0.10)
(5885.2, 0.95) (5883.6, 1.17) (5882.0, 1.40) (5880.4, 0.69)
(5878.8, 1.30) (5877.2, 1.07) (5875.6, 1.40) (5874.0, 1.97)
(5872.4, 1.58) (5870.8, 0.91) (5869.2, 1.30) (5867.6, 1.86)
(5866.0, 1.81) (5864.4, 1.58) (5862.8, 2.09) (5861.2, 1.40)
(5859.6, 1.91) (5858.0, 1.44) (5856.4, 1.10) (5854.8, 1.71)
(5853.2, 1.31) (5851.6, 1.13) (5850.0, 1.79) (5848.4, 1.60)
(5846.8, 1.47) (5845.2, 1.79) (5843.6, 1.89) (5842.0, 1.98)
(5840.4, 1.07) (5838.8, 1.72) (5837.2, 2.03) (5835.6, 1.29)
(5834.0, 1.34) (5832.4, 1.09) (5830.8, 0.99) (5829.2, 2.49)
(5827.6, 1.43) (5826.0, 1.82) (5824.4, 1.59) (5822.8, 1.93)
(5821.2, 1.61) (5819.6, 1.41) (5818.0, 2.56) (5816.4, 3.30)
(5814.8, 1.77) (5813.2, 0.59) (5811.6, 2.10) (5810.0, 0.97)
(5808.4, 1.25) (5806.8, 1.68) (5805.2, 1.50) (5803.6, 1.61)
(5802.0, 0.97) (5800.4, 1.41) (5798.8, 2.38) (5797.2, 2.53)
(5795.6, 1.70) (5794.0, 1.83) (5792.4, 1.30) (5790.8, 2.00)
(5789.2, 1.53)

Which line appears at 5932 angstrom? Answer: H-beta 4861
